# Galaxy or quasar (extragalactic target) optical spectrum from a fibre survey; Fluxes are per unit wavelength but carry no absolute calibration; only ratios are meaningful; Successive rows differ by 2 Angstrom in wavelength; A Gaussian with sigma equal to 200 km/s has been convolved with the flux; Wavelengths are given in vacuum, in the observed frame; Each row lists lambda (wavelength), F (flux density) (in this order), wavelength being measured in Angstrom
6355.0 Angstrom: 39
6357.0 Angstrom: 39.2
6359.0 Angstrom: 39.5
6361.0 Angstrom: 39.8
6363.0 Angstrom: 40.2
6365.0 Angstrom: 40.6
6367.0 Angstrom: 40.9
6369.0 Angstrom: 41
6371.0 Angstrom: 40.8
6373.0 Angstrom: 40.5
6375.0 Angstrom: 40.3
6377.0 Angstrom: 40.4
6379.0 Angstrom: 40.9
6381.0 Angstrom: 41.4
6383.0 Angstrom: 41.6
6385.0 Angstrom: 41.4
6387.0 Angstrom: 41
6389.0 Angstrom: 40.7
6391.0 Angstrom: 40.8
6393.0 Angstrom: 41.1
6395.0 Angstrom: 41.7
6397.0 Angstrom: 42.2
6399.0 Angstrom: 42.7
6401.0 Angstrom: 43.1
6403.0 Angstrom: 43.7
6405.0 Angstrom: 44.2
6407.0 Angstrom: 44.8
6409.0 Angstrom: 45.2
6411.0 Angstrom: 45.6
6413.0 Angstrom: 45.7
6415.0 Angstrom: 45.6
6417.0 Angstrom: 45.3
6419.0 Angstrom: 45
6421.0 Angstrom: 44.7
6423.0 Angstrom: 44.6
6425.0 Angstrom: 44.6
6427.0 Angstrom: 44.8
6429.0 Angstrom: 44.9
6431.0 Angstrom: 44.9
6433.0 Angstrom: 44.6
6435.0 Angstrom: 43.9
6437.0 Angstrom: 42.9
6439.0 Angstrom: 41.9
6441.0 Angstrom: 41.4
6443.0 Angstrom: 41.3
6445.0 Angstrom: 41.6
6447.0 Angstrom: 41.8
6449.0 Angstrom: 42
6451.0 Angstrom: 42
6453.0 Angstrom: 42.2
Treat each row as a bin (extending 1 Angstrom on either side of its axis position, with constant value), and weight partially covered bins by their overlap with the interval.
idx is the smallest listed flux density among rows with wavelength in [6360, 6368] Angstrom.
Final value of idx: 39.8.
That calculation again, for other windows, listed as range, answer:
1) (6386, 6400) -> 40.7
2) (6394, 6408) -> 41.7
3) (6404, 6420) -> 44.2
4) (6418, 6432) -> 44.6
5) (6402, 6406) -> 43.7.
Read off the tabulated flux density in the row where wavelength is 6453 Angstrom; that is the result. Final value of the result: 42.2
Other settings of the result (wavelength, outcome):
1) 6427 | 44.8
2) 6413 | 45.7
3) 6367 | 40.9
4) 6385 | 41.4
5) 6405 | 44.2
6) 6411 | 45.6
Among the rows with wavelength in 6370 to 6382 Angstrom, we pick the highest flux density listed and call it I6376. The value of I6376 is 41.4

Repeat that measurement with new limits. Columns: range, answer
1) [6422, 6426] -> 44.6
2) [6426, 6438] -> 44.9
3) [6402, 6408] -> 44.8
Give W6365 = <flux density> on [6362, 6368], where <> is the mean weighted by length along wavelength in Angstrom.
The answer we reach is 40.6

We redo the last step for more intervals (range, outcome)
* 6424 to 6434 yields 44.8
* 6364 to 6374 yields 40.8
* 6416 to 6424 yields 44.9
